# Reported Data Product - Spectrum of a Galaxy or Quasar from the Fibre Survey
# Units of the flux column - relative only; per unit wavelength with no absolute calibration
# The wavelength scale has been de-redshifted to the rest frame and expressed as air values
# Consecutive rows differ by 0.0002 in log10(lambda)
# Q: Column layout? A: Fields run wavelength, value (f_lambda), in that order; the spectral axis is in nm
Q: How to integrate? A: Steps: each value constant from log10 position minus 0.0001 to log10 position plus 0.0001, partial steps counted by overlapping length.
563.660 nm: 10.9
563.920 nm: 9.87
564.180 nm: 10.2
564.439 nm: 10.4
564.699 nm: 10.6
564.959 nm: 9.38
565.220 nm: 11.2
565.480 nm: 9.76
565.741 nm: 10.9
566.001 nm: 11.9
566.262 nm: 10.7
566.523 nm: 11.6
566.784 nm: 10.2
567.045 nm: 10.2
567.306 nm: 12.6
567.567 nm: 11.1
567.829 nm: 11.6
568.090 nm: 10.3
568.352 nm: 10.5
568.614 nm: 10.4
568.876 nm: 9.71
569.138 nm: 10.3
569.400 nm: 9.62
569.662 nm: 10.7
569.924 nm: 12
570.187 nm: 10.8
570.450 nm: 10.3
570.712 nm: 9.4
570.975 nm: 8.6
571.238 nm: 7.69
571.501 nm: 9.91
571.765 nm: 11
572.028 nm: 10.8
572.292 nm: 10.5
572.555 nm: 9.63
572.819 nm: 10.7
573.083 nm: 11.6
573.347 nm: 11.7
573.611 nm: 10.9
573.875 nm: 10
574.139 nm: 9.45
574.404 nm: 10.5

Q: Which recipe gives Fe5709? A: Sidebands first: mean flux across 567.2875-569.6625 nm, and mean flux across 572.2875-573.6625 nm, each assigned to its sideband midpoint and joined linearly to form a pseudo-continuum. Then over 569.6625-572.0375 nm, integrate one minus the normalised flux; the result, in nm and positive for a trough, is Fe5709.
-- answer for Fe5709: 0.151 nm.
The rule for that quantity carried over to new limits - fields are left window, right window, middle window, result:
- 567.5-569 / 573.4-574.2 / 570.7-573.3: 0.09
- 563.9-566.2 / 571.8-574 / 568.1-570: 0.04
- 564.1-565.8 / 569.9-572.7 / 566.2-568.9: -0.18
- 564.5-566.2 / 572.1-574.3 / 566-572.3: 0.07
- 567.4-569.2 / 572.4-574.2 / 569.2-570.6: 0.00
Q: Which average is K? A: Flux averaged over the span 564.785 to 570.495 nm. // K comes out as 10.7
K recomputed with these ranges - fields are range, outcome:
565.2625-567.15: 10.8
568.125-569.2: 10.2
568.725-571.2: 10.1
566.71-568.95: 10.8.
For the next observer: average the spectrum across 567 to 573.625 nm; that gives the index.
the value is 10.5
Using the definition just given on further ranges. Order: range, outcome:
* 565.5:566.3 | 11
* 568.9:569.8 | 10.2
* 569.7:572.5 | 10.1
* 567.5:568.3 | 10.9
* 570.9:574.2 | 10.2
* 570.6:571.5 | 8.74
